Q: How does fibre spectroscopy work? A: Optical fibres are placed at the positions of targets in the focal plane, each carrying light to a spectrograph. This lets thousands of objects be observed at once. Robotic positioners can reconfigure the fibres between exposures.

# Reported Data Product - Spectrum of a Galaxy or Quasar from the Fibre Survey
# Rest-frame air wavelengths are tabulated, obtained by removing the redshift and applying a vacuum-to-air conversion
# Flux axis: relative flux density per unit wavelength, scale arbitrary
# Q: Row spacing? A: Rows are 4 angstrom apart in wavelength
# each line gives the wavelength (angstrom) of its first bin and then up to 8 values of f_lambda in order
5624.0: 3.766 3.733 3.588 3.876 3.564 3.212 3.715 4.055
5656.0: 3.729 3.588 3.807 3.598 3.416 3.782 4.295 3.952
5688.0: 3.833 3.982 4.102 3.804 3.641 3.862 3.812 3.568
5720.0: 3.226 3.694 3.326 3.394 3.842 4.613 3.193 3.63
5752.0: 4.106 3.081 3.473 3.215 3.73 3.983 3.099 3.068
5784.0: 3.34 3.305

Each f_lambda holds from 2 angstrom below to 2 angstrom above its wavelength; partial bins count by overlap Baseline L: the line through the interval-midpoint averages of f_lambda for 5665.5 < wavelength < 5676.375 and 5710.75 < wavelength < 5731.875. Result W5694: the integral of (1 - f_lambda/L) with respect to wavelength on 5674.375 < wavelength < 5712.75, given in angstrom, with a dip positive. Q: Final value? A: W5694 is -3.9 angstrom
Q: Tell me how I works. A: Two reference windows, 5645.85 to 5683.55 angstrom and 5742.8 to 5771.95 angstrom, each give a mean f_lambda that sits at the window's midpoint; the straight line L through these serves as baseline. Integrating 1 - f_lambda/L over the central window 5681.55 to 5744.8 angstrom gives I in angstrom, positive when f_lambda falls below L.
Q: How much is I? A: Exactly -1.8 angstrom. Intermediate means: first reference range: 3.78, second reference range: 3.53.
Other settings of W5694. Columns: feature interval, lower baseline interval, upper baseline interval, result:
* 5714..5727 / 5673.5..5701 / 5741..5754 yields 1.2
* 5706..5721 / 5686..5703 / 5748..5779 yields 0.6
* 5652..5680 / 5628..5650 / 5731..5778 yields -0.9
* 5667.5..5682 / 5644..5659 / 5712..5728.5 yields -0.5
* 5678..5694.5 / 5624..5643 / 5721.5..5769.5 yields -1.7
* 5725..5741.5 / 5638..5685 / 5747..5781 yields -0.9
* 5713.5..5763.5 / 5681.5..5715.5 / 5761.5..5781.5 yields 0.5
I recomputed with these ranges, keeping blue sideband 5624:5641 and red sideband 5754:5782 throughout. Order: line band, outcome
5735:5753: -2.2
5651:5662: -0.4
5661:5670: -0.2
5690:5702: -1.4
